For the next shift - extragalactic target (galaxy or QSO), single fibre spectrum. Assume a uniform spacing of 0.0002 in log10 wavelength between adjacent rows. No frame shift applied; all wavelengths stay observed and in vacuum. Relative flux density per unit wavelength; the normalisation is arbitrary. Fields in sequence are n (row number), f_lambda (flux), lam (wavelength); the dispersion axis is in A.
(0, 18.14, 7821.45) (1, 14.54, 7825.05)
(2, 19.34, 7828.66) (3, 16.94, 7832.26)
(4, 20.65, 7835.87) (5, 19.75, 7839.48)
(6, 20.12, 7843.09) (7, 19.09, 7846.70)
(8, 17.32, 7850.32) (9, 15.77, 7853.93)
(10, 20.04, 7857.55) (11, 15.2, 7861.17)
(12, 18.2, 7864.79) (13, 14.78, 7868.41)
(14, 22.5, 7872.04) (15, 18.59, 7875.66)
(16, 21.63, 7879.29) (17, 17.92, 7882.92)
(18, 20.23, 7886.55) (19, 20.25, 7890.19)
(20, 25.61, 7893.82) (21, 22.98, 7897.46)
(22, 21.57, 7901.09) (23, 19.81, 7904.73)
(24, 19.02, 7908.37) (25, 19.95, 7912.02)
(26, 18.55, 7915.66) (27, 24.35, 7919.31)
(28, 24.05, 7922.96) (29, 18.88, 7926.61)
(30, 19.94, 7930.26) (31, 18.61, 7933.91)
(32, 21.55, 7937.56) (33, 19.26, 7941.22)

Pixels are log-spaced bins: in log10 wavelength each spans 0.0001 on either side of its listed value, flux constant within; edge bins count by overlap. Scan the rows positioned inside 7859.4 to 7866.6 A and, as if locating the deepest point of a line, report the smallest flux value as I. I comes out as 15.2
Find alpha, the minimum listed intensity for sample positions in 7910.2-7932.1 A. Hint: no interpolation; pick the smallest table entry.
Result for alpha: 18.55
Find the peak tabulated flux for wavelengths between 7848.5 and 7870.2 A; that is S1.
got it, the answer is 20.04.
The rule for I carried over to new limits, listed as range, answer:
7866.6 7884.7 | 14.78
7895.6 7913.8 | 19.02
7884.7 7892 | 20.23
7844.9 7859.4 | 15.77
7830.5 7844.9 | 16.94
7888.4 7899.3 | 20.25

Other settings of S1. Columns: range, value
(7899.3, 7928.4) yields 24.35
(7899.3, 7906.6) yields 21.57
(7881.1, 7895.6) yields 25.61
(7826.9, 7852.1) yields 20.65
